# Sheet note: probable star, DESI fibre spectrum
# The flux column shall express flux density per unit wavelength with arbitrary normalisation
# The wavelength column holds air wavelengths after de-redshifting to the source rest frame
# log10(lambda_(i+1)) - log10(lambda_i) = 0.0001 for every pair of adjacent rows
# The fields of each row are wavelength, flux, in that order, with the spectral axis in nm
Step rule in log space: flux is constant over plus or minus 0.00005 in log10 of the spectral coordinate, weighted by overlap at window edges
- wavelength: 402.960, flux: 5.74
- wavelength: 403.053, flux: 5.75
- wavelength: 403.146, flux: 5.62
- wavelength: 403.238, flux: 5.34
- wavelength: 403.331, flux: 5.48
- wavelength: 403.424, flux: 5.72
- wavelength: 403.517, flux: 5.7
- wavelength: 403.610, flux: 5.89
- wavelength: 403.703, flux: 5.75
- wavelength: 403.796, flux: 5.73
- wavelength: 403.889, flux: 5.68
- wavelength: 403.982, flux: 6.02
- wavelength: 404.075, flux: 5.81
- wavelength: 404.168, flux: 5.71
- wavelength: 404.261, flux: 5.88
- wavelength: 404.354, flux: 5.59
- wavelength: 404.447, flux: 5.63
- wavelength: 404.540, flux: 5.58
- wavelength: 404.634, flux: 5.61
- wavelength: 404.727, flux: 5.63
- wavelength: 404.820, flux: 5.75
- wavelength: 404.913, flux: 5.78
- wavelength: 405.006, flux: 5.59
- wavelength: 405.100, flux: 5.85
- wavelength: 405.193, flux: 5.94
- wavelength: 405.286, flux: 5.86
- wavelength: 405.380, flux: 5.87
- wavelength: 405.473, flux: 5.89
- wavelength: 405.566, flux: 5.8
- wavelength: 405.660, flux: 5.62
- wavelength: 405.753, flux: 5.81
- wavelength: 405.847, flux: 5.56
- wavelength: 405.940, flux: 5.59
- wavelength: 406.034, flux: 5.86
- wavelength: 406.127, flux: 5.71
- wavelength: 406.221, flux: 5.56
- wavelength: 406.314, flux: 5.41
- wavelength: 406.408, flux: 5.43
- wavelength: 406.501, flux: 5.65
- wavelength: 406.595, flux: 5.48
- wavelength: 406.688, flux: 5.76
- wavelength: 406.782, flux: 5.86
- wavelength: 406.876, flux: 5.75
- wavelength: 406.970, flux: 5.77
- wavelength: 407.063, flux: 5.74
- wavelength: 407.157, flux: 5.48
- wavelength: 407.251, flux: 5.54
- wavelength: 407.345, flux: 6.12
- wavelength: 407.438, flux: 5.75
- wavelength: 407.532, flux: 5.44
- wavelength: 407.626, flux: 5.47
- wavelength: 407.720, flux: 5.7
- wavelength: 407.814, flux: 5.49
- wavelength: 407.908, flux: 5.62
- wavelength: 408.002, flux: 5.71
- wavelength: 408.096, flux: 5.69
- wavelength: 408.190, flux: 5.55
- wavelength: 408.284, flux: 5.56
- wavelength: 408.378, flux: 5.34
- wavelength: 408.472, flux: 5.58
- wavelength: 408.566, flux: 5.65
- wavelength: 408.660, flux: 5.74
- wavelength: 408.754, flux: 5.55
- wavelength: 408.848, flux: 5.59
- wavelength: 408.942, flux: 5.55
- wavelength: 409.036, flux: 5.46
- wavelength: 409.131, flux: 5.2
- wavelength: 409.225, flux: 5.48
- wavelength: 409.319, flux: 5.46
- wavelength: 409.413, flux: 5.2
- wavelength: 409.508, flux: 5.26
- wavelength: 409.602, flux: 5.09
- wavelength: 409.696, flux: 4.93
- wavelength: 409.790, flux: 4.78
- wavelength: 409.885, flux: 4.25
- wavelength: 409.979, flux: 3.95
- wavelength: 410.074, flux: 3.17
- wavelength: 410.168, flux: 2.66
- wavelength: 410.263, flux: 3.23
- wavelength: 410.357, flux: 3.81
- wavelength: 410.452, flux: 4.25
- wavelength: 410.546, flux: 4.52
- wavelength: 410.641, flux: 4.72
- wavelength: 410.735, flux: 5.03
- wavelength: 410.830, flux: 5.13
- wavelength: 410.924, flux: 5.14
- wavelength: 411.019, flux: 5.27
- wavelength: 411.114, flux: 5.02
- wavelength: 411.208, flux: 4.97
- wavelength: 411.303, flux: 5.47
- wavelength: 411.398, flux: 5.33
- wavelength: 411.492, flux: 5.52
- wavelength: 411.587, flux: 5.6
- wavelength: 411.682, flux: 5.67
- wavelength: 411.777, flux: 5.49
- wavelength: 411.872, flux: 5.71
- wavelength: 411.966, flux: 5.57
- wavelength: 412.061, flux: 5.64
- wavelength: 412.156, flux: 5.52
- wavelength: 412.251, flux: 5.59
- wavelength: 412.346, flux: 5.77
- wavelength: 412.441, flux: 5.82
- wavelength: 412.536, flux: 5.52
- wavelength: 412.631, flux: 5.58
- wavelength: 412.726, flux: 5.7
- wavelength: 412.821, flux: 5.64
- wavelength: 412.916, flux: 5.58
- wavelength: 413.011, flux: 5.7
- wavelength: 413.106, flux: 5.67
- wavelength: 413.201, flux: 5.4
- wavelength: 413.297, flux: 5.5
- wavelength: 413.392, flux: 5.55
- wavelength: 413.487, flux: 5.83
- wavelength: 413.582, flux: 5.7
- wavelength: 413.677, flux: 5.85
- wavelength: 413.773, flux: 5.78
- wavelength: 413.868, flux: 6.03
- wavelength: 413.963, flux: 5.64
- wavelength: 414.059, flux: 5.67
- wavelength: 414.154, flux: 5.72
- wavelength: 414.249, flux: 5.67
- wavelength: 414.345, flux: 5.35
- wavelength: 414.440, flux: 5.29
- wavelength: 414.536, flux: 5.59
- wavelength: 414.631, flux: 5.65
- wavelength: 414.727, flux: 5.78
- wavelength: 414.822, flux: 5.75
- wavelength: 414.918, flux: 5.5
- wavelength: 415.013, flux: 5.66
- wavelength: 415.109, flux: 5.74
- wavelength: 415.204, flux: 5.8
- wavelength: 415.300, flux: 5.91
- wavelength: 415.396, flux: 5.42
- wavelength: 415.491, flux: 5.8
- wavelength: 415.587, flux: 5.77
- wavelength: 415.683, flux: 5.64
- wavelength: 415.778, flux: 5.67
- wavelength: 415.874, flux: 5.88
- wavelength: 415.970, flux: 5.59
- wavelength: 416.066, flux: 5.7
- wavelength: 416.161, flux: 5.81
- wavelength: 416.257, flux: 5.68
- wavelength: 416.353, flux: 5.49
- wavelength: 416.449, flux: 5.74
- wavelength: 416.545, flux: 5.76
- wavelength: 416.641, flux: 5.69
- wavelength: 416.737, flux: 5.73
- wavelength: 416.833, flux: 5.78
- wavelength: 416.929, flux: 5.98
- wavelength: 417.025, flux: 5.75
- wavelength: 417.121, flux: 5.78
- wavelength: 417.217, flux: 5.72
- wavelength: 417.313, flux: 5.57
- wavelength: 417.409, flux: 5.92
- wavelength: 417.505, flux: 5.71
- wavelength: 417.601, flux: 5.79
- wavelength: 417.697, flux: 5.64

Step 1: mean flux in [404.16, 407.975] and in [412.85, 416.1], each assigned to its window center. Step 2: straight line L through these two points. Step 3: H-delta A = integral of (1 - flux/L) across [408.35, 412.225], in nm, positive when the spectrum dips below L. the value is 0.44 nm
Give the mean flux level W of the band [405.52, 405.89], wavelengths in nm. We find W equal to 5.69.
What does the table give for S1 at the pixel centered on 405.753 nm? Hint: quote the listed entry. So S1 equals 5.81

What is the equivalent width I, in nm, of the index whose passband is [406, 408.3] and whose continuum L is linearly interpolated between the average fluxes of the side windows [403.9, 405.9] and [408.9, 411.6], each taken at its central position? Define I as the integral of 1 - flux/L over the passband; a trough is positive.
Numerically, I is -0.13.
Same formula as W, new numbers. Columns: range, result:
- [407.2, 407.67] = 5.66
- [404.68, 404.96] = 5.74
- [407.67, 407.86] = 5.59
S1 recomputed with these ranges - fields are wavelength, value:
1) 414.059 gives 5.67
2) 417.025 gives 5.75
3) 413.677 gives 5.85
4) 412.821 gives 5.64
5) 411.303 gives 5.47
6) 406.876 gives 5.75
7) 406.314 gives 5.41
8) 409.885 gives 4.25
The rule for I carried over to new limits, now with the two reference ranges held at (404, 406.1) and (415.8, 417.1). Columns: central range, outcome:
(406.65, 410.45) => 0.35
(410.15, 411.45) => 0.24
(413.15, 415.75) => 0.03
